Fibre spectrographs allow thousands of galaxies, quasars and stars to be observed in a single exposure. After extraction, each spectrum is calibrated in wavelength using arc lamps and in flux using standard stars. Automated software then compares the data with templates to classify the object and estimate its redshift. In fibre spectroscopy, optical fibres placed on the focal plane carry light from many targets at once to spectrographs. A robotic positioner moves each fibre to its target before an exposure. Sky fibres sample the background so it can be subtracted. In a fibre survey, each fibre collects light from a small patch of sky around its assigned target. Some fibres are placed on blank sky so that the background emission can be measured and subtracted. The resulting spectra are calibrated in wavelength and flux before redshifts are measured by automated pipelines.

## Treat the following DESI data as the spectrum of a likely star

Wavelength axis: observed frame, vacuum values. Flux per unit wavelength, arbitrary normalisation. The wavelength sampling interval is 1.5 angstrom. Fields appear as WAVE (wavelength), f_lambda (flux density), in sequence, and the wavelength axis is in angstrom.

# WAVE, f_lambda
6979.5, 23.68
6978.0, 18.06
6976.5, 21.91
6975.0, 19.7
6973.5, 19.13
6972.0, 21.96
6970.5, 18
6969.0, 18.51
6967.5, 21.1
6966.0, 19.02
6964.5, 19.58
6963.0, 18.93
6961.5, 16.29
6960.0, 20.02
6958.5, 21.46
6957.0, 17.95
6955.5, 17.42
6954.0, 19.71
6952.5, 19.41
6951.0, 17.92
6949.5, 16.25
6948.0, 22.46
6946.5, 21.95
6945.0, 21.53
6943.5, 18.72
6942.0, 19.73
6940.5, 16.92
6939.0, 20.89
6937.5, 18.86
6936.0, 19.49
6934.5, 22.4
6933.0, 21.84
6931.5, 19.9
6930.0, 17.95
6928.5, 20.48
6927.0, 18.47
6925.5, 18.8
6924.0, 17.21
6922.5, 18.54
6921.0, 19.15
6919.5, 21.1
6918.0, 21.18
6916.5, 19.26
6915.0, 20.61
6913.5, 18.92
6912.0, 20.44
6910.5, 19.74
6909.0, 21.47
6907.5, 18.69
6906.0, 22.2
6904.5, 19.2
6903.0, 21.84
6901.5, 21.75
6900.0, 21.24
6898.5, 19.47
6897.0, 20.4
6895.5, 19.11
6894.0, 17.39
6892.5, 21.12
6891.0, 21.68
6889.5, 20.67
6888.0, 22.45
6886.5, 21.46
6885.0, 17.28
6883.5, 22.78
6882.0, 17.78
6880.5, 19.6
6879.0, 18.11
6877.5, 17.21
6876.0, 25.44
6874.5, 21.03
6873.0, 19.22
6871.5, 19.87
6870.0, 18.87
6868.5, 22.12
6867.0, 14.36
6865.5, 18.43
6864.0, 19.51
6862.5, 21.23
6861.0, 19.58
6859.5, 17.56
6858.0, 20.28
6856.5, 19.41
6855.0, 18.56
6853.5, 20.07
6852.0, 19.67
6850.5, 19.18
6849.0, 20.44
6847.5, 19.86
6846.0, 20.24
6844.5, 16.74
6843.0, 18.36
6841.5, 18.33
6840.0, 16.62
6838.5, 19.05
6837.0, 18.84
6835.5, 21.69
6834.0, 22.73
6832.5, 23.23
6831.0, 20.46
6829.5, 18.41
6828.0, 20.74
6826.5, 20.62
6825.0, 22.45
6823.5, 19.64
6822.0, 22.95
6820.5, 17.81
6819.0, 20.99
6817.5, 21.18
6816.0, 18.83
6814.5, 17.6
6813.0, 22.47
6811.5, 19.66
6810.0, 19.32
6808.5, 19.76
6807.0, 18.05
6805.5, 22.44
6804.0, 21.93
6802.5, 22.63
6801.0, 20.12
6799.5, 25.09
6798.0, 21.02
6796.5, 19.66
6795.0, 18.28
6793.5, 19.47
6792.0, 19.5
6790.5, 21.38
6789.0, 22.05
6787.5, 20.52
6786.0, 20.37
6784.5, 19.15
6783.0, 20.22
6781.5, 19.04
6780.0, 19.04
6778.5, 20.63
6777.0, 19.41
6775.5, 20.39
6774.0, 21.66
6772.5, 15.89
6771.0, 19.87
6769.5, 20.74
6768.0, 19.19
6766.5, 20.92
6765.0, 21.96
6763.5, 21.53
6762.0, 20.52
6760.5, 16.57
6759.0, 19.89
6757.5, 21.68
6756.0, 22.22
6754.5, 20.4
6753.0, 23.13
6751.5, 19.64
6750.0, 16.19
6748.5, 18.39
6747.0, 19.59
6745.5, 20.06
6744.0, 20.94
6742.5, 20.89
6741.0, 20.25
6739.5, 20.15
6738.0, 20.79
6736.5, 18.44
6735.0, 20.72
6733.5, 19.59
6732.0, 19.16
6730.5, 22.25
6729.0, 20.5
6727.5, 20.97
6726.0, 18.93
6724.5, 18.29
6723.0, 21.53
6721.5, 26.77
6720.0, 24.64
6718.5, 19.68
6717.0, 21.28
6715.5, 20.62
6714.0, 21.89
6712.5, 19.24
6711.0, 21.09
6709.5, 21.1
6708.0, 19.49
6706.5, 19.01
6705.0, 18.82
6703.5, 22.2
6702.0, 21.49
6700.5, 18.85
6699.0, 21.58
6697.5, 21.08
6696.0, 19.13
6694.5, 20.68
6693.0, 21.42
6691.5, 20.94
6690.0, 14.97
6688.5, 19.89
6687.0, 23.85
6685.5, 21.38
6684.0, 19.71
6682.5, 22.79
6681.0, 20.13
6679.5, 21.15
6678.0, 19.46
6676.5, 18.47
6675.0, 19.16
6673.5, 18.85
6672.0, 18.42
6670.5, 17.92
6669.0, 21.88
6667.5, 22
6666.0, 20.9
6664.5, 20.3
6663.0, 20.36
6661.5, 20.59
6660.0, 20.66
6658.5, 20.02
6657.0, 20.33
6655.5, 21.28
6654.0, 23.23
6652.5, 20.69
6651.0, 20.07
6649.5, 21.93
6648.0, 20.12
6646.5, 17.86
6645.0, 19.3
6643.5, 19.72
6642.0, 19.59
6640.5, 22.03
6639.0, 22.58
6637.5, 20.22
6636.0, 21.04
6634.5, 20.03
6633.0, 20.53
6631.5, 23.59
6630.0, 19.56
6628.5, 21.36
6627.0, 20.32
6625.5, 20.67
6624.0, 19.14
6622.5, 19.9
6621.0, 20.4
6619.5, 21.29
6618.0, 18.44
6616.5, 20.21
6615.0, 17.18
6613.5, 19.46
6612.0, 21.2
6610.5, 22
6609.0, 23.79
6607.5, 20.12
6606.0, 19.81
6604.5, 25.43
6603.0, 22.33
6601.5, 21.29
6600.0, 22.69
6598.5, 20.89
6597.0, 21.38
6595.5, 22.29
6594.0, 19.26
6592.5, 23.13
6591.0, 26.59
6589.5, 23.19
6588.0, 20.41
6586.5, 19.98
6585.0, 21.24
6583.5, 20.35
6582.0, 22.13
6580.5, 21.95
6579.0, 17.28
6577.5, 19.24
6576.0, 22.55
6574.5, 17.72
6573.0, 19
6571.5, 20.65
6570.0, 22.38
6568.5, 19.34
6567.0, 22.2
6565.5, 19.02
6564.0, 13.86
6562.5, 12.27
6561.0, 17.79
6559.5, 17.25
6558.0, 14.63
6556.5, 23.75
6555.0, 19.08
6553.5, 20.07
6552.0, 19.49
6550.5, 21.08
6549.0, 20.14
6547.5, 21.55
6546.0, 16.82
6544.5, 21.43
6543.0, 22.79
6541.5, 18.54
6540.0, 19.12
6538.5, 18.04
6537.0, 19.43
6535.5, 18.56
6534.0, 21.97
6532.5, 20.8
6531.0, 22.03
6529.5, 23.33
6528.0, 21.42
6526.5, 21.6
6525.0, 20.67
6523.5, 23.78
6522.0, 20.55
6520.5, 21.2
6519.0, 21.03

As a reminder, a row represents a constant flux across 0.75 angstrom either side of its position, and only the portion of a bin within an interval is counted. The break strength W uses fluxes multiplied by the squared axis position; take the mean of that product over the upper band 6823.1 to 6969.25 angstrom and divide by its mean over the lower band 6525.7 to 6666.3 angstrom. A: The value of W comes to 1.06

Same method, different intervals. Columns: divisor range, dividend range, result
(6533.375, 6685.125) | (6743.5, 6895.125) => 1.05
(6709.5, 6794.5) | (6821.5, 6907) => 1.01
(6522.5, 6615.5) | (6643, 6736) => 1.04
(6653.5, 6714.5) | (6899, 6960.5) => 1.05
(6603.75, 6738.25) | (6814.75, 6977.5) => 1.03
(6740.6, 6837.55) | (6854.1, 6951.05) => 1.01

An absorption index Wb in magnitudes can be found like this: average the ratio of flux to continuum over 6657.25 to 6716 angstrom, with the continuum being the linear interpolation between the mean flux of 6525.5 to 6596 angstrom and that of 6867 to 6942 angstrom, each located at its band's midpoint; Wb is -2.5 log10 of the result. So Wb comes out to -0.01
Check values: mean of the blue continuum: 20.1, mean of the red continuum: 20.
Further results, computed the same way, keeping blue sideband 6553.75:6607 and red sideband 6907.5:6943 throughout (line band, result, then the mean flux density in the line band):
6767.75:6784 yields 0.02 mag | 19.6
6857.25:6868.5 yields 0.05 mag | 18.9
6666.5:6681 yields 0.02 mag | 19.7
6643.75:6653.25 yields 0.01 mag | 20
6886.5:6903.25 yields -0.05 mag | 20.6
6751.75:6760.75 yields -0.04 mag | 20.8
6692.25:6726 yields -0.04 mag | 20.9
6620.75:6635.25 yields -0.02 mag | 20.6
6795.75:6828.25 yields -0.04 mag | 20.7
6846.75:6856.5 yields 0.01 mag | 19.6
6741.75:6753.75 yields 0.01 mag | 19.9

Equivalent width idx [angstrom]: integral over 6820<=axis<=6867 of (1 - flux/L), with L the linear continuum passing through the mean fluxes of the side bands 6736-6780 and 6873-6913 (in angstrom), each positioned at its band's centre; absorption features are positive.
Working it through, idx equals 1.3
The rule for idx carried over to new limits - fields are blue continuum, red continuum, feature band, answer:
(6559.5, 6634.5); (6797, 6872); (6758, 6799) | 0.2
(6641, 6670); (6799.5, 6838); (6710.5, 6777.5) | 0.7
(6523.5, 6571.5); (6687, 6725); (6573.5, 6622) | -2.5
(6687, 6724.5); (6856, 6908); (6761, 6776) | 0.2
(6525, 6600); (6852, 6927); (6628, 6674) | -1.0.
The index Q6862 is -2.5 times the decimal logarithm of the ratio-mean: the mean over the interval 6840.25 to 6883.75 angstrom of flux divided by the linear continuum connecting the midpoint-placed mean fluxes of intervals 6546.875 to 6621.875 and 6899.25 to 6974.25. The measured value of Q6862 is 0.03 mag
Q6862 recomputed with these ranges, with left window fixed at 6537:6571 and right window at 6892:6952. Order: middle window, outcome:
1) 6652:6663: -0.086 mag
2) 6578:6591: -0.104 mag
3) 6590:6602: -0.158 mag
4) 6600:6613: -0.145 mag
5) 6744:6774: -0.024 mag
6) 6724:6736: -0.031 mag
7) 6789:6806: -0.078 mag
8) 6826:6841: -0.028 mag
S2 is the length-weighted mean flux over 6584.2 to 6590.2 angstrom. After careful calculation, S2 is 21.2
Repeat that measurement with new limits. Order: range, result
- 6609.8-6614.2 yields 20.9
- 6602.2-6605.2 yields 23.8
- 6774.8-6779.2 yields 20.1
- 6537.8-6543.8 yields 19.7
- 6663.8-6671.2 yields 20.6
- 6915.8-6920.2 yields 20.5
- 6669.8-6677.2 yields 18.6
